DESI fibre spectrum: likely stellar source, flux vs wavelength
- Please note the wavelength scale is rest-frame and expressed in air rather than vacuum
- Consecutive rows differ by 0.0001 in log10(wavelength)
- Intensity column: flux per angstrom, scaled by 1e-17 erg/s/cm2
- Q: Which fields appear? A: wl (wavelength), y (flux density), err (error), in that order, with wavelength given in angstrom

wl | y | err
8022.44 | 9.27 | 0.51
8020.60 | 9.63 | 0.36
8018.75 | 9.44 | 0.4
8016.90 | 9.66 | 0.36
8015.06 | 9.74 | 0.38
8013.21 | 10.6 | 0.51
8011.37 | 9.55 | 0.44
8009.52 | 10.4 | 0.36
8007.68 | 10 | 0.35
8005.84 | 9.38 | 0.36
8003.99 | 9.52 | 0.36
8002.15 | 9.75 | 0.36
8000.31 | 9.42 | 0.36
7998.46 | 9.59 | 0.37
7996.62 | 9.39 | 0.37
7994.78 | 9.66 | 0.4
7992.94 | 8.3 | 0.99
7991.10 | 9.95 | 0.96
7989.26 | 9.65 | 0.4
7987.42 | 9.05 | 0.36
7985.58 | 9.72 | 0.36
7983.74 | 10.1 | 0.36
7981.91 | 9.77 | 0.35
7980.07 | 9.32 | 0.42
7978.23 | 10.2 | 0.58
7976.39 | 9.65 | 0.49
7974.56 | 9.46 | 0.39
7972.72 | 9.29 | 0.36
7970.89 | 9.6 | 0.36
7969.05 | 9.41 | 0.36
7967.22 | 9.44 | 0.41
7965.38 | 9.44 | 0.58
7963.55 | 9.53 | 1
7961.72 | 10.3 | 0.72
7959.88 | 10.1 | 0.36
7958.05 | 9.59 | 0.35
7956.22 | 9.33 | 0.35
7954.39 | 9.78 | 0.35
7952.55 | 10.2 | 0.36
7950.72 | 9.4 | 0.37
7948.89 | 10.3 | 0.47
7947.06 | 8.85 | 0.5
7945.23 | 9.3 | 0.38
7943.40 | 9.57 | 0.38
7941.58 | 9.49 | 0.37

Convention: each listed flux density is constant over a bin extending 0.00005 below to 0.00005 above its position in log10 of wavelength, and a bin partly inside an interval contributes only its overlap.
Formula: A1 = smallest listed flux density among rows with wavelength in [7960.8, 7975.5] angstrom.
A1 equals 9.29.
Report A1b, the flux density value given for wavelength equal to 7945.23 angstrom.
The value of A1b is 9.3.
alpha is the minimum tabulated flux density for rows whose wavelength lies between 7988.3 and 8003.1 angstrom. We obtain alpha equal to 8.3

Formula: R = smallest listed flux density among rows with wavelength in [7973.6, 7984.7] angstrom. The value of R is 9.32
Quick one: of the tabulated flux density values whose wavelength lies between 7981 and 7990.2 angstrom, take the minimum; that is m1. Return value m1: 9.05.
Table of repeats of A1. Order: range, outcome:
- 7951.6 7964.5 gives 9.33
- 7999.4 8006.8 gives 9.38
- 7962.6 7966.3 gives 9.44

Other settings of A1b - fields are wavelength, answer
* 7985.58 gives 9.72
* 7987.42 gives 9.05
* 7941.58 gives 9.49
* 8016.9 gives 9.66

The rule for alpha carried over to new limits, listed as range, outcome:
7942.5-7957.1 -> 8.85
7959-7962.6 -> 10.1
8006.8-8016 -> 9.55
